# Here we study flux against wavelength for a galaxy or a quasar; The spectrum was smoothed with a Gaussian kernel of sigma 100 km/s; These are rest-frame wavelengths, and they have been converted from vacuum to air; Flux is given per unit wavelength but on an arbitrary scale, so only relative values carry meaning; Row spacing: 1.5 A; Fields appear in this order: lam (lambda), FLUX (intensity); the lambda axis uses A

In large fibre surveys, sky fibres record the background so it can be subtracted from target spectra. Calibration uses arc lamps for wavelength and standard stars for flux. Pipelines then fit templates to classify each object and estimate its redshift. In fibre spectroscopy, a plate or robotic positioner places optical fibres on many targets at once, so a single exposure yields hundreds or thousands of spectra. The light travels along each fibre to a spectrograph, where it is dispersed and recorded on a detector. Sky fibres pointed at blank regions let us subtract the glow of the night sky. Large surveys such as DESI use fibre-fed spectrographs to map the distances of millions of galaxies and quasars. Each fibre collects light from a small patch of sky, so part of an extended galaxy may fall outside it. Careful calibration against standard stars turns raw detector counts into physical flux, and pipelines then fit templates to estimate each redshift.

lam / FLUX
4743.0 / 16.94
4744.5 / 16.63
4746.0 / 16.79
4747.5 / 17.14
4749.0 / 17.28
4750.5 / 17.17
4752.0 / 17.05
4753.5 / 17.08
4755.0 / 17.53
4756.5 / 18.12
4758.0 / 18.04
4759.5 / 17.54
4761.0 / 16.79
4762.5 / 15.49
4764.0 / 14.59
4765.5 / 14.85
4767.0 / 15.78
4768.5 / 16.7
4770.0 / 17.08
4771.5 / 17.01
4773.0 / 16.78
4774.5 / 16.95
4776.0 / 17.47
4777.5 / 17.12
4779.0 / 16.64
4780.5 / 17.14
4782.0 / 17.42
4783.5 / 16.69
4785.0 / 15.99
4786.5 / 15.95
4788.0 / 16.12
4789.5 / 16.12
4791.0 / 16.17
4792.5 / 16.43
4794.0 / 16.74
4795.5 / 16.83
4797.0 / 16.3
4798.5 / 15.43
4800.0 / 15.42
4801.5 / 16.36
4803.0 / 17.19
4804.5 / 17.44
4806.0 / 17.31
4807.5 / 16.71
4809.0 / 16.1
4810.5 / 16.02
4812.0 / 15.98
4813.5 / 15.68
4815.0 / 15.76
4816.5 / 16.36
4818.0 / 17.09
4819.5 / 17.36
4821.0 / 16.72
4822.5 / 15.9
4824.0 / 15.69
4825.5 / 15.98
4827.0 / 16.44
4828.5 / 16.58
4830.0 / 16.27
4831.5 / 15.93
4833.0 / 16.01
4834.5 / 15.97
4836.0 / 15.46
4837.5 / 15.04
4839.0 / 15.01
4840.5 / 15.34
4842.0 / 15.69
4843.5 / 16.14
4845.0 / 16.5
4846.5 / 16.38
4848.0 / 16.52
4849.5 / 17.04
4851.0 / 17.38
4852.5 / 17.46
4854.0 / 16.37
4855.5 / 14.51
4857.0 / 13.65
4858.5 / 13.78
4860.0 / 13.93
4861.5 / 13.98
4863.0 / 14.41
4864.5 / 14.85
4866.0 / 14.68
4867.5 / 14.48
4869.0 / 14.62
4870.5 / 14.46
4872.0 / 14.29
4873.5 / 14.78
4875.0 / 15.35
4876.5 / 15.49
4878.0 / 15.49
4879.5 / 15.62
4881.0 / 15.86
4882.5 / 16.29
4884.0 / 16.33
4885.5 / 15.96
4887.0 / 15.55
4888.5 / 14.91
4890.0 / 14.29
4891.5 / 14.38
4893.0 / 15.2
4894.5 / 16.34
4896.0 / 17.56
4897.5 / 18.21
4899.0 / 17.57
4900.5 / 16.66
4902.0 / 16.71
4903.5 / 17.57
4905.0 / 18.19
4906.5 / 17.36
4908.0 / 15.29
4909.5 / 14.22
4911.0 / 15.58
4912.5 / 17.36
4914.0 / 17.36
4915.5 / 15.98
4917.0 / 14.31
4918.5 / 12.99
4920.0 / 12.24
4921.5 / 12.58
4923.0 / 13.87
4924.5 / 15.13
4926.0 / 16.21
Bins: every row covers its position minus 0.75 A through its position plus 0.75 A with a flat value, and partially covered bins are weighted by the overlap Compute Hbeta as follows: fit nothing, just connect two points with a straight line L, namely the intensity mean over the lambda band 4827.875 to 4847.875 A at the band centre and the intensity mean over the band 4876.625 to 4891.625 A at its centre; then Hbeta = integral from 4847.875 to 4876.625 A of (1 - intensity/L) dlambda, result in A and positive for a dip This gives 1.2 A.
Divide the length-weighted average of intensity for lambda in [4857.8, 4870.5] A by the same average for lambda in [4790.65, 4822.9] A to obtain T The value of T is 0.87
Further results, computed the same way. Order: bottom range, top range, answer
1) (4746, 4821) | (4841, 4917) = 0.95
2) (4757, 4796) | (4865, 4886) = 0.92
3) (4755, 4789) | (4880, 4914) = 0.98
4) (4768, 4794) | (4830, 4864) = 0.93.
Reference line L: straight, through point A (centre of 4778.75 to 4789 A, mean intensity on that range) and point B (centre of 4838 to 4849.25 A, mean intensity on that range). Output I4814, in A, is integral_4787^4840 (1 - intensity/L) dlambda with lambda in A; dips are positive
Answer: 0.1 A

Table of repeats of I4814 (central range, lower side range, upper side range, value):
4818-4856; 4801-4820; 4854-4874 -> -1.7 A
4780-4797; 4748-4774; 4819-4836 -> 0.0 A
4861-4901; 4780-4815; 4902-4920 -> 1.4 A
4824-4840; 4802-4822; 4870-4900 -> 0.5 A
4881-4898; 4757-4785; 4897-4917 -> 0.8 A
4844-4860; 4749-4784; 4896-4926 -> 0.4 A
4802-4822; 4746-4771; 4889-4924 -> -0.2 A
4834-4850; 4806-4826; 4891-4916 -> 0.5 A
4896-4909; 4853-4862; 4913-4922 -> -2.5 A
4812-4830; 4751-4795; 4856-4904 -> -0.2 A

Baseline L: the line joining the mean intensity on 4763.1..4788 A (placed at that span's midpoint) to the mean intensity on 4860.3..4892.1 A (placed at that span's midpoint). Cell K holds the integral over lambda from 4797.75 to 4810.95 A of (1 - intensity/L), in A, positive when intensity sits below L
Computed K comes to -0.3 A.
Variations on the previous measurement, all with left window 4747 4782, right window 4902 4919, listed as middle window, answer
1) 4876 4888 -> 0.3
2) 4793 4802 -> 0.3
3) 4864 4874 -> 1.1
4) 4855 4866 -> 1.5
